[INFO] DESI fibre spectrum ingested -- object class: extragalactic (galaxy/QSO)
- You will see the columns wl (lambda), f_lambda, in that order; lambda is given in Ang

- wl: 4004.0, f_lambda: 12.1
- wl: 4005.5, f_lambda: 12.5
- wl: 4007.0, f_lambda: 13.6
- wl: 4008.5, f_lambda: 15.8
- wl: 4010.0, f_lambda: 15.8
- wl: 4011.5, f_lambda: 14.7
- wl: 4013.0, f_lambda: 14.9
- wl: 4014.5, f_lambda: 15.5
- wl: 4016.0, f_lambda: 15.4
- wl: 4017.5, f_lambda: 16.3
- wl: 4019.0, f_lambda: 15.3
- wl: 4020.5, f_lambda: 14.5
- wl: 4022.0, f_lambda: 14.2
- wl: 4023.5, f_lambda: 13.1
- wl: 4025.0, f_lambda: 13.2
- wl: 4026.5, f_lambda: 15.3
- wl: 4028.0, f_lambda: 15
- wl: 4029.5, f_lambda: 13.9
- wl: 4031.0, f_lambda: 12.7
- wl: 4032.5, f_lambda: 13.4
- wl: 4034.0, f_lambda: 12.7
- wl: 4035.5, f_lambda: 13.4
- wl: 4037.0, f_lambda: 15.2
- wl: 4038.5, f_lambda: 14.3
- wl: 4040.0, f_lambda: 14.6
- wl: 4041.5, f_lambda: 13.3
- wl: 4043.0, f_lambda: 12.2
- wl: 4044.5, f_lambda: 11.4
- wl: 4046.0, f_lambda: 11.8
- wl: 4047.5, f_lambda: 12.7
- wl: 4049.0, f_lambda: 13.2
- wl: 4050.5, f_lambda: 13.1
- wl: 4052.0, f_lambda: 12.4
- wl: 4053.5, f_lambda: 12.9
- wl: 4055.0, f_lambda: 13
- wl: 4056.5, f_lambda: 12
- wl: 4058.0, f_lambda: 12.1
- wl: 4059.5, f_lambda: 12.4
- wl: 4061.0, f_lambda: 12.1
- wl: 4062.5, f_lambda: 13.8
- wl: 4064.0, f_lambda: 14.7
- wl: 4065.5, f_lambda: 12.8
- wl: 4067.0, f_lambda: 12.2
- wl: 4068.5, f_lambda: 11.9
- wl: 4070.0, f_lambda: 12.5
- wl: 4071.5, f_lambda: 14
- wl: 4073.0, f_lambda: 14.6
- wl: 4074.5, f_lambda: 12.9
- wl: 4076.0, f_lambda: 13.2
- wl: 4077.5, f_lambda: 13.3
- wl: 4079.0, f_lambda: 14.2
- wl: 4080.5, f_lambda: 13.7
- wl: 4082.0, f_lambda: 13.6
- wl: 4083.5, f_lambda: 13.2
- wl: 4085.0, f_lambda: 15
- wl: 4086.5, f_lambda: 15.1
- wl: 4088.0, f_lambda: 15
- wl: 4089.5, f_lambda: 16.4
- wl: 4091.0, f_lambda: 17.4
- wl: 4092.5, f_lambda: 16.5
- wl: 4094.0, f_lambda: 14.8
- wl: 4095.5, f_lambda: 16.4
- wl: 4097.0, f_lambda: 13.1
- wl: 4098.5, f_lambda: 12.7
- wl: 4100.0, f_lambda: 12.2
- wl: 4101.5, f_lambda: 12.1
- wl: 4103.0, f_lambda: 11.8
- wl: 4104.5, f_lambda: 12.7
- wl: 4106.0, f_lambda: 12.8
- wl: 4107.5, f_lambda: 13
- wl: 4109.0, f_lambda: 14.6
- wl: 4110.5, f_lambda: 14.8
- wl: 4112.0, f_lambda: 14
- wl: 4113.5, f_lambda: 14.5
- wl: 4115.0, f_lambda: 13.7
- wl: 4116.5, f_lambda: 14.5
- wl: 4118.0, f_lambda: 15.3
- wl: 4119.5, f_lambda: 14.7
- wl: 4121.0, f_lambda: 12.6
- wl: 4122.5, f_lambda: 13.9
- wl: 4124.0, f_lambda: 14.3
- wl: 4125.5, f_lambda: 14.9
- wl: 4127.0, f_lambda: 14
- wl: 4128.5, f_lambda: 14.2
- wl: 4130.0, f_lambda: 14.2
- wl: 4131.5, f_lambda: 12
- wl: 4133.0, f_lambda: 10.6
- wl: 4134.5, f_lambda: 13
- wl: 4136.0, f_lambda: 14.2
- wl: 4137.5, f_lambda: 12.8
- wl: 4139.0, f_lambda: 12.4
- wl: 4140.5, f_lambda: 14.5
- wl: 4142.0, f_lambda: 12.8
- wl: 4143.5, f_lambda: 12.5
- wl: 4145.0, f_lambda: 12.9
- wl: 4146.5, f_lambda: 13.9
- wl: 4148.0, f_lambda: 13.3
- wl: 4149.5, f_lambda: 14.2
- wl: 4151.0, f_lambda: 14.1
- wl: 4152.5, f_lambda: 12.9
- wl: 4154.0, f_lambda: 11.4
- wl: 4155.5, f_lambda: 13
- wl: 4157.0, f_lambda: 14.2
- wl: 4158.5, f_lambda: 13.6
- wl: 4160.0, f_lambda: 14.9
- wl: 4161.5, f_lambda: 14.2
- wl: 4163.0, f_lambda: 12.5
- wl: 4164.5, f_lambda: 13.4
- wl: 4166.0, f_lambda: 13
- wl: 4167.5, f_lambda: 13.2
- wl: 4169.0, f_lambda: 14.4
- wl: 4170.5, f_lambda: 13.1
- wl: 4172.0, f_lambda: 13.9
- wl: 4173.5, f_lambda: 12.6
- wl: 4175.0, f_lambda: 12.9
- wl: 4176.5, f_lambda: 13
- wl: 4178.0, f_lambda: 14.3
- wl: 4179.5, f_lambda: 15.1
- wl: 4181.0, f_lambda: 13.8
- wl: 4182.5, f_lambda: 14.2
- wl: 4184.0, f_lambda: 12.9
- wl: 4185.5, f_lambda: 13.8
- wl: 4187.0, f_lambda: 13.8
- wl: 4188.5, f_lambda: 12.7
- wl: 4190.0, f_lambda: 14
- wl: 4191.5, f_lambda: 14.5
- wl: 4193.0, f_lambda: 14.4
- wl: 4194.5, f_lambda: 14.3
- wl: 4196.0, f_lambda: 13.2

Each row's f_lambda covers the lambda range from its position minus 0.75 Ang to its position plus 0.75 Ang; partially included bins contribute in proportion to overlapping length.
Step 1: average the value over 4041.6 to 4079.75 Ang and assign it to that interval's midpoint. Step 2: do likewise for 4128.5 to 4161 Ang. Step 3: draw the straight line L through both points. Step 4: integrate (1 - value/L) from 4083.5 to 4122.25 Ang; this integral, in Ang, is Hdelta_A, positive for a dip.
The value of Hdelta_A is -3.4 Ang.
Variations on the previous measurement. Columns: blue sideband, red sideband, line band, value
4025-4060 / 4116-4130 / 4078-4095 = -1.5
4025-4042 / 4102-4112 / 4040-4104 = 0.8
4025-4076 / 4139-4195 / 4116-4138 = -0.4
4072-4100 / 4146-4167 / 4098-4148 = 1.8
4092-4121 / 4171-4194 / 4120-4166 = 1.4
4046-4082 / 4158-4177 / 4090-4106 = -1.0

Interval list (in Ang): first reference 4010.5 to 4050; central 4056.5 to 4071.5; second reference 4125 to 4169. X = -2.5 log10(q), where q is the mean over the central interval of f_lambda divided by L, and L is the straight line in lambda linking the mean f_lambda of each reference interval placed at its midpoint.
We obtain 0.08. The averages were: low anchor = 13.9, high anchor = 13.3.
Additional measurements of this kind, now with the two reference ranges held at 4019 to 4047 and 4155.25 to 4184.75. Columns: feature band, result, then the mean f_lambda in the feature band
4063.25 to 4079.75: 0.025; 13.3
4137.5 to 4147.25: 0.039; 13.1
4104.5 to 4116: -0.019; 13.8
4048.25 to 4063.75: 0.069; 12.8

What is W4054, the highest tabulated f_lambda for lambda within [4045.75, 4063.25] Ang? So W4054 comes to 13.8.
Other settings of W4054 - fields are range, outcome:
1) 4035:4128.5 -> 17.4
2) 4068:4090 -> 16.4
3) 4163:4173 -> 14.4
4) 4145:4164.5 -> 14.9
